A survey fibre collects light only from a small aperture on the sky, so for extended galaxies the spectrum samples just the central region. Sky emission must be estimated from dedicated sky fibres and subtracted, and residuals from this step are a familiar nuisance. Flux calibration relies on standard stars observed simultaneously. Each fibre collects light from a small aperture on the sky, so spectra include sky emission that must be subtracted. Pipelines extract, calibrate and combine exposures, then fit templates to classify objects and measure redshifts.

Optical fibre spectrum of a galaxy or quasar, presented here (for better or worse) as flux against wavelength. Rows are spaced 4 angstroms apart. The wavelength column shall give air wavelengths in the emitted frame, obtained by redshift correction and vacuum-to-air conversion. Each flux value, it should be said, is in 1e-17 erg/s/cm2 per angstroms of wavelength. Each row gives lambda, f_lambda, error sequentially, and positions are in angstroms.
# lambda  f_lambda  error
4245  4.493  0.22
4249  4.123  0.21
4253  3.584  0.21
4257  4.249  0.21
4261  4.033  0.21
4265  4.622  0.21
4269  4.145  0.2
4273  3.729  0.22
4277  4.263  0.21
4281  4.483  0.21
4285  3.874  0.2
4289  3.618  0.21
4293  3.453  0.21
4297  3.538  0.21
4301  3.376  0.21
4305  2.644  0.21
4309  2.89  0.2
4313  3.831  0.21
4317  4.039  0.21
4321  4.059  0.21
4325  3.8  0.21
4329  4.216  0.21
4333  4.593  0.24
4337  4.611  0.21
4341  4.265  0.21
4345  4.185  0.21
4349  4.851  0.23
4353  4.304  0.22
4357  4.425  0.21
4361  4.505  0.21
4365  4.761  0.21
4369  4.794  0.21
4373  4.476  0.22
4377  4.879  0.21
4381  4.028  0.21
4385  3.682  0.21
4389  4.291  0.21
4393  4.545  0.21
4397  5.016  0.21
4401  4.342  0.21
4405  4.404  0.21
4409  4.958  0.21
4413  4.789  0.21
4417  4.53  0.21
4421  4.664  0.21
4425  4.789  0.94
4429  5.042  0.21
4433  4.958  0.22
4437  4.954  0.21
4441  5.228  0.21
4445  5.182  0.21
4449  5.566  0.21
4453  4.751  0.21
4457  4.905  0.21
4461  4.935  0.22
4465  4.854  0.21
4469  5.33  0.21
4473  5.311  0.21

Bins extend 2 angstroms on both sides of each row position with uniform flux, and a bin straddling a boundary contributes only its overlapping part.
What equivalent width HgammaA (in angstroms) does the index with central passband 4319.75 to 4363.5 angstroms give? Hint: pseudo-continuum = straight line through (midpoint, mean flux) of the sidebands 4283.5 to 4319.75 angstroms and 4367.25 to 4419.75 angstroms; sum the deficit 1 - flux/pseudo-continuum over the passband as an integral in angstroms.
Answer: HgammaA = -4.7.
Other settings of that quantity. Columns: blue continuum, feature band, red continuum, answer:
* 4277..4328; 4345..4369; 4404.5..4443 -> -2.0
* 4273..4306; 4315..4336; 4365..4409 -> -0.9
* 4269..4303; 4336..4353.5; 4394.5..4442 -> -0.8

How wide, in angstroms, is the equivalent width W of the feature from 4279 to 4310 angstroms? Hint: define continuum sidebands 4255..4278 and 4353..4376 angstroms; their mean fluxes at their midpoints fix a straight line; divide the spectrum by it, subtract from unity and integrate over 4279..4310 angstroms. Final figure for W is 5.6 angstroms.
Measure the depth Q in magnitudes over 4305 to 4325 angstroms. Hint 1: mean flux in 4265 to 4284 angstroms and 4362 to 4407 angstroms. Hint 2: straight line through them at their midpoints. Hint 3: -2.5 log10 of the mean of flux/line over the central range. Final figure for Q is 0.19 mag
